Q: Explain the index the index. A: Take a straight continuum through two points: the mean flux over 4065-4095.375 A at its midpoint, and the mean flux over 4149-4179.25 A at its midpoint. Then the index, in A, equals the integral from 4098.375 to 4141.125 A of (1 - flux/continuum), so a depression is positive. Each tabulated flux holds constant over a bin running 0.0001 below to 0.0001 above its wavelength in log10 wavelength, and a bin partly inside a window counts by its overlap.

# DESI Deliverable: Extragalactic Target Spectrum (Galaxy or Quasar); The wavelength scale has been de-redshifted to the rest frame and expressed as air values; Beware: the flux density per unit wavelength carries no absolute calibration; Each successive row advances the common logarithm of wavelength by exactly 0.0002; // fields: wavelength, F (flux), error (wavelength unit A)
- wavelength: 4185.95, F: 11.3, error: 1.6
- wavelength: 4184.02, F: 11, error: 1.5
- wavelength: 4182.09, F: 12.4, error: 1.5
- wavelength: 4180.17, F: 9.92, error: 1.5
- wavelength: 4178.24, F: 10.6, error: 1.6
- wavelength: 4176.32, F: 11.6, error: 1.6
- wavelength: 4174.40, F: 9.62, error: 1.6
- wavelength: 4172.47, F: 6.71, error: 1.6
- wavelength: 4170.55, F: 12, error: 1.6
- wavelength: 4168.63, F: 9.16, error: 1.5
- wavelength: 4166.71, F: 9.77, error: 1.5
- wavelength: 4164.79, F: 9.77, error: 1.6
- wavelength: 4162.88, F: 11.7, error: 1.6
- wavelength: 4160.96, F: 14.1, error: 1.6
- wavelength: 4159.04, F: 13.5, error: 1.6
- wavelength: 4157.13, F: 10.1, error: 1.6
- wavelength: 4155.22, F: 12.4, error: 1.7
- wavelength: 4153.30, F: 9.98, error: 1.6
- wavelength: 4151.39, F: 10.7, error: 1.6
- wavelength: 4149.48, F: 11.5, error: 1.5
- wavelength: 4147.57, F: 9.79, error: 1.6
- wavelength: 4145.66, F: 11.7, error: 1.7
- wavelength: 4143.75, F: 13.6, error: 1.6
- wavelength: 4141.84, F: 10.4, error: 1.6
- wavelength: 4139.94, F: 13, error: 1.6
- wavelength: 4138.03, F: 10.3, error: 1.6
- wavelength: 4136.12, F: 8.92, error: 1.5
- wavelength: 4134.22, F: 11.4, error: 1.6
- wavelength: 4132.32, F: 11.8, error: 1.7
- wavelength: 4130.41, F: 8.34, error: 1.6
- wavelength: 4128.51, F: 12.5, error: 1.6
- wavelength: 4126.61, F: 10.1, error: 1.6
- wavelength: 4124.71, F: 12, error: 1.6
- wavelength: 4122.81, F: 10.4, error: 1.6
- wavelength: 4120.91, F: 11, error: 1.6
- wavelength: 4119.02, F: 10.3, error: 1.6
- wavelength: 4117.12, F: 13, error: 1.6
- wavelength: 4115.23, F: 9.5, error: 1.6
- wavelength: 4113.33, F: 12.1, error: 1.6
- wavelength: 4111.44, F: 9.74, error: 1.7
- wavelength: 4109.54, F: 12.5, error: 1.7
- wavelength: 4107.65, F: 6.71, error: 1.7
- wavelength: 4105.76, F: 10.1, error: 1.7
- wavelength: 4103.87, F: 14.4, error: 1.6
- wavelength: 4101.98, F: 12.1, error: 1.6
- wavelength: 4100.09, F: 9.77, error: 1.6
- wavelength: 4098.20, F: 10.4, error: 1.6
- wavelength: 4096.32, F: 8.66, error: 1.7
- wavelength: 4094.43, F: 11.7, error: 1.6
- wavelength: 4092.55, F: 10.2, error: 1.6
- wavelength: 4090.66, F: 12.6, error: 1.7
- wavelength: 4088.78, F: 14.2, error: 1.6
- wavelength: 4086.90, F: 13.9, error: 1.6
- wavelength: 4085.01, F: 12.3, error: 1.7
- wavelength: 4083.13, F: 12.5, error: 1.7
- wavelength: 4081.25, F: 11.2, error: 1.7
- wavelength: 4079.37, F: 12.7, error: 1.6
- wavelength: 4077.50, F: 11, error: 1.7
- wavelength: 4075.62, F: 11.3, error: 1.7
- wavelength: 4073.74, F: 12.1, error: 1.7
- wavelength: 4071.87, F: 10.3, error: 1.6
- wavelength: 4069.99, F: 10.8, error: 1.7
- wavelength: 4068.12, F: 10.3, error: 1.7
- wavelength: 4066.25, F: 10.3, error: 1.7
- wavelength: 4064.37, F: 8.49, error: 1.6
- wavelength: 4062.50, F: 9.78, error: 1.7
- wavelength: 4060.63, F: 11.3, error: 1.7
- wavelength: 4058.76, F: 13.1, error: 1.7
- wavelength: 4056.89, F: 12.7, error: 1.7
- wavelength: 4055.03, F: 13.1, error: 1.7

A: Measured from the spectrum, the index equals 1.4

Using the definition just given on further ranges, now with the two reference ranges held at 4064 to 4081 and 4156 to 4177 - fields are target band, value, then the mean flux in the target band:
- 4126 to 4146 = -0.6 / 11.1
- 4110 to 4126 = -0.3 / 11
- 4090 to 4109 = 0.3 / 10.7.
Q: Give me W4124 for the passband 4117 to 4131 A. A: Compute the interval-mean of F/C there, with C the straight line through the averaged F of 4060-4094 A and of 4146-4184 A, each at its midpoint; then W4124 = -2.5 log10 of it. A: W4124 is 0.02 mag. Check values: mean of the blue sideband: 11.4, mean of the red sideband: 10.8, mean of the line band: 10.9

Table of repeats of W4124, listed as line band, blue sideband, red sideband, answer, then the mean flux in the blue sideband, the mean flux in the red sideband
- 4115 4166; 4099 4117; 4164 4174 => -0.11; 10.9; 9.48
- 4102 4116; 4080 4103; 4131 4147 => 0.07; 11.6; 11.3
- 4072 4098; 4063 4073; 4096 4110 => -0.14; 10.1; 10.6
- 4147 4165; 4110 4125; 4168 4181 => -0.12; 11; 9.96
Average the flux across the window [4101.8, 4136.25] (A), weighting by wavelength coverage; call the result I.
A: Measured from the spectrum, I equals 10.9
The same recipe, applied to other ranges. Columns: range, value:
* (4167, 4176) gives 9.56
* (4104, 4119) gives 10.7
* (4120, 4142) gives 10.9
